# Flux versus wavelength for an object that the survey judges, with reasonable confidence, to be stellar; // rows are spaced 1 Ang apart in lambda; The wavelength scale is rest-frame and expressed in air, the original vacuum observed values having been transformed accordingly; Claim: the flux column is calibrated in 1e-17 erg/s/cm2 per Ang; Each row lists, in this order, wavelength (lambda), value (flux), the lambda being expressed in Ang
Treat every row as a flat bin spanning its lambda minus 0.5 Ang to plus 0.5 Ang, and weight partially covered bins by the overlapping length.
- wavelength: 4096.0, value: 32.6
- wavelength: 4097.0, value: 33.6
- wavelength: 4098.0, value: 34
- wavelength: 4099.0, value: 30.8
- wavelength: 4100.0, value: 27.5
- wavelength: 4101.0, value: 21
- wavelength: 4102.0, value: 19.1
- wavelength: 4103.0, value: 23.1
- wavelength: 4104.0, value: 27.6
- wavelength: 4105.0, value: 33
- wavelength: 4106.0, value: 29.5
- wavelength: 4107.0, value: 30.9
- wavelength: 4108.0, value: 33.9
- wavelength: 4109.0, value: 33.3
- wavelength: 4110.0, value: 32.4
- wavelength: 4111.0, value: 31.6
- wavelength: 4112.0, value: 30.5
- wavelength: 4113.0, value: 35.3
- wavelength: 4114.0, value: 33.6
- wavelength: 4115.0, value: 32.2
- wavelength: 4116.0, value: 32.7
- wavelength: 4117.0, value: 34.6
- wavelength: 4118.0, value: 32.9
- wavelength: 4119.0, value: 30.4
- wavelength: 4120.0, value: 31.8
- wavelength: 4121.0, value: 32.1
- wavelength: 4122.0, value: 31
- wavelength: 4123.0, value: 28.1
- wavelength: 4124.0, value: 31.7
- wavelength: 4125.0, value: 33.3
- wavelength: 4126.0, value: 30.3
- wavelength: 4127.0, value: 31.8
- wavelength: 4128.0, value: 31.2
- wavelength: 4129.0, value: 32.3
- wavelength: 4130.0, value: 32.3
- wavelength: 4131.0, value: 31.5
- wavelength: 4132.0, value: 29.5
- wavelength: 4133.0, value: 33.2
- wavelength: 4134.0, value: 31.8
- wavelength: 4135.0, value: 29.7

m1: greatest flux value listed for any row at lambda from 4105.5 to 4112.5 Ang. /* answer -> 33.9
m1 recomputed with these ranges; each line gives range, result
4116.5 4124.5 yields 34.6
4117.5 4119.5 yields 32.9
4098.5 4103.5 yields 30.8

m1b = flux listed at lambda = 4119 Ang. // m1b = 30.4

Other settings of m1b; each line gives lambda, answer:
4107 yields 30.9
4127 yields 31.8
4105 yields 33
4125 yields 33.3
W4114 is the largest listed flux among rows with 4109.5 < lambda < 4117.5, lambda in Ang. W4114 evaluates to 35.3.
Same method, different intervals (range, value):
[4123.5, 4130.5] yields 33.3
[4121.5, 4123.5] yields 31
